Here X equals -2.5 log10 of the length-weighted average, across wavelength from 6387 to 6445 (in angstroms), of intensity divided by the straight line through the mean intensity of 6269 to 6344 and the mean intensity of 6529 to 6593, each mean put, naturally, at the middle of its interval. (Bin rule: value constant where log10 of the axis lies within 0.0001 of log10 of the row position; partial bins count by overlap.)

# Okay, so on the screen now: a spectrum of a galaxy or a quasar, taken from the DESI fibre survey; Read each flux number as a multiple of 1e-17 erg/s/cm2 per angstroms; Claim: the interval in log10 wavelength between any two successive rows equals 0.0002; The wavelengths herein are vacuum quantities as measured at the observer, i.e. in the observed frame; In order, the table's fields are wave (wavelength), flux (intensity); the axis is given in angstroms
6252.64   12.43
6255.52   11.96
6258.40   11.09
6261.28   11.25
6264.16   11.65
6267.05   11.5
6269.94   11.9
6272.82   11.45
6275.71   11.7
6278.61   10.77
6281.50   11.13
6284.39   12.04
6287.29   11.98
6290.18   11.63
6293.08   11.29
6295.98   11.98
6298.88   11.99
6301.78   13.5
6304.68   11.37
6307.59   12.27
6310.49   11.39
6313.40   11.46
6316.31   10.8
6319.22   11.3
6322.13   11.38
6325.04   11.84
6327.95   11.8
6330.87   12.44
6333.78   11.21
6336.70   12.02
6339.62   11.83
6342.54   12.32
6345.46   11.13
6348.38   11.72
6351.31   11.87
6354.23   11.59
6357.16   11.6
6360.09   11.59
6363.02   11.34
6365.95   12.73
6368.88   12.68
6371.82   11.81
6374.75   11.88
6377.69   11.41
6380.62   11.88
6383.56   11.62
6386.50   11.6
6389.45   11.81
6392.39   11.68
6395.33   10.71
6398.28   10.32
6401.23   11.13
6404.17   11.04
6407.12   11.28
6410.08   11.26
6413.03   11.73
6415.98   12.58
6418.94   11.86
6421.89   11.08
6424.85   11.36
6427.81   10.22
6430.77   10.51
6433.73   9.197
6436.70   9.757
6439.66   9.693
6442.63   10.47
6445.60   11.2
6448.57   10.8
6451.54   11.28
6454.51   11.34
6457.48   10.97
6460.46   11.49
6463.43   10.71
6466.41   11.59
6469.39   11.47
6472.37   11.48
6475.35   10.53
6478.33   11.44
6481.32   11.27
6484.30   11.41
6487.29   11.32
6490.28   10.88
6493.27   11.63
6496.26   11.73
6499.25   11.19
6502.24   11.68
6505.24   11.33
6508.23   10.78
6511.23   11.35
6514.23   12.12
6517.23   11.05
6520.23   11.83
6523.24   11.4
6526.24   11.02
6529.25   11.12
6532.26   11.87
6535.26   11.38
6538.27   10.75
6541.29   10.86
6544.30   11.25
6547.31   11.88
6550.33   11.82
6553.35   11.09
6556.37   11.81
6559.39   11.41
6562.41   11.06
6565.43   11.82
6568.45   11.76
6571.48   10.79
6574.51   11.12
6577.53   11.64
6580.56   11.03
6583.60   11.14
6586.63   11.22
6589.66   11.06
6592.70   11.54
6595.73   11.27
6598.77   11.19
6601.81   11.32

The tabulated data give 0.059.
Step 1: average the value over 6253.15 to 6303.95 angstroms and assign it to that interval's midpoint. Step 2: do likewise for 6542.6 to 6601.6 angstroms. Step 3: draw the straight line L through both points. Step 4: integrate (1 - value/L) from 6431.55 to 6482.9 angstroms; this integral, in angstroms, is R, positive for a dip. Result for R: 2.83 angstroms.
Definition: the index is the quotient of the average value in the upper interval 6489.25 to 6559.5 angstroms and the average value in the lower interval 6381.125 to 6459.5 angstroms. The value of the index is 1.0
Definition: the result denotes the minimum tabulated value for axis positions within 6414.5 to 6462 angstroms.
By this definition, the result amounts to 9.197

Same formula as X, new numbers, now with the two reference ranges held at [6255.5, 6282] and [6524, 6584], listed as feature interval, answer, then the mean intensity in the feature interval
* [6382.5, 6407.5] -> 0.01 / 11.2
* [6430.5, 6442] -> 0.17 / 9.76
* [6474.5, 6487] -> 0.01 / 11.2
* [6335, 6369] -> -0.04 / 11.8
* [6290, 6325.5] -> -0.03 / 11.7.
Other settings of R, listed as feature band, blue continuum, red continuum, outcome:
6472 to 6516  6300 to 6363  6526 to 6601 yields 0.4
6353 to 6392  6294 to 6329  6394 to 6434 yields -1.6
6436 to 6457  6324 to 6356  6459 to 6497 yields 1.3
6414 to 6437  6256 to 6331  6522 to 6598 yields 1.2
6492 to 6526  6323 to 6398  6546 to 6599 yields 0.1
